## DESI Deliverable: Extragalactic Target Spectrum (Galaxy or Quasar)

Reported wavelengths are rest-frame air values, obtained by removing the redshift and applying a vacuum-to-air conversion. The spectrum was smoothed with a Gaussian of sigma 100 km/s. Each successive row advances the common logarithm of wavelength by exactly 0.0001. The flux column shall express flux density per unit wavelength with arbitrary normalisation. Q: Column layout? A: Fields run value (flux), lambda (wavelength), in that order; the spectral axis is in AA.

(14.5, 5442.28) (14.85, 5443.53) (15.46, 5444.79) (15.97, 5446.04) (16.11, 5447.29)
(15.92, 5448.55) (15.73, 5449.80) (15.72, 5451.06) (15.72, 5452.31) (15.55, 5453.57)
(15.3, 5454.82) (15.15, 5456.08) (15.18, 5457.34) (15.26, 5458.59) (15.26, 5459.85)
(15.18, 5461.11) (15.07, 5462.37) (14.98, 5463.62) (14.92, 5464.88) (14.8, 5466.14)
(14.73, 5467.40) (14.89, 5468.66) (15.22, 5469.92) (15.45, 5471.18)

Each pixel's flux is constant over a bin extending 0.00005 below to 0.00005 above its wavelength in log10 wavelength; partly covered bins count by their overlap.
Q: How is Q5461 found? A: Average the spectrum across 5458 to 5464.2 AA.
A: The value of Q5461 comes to 15.2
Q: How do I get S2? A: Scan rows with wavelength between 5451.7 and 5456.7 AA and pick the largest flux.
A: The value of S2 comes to 15.72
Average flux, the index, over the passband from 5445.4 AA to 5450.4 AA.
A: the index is 16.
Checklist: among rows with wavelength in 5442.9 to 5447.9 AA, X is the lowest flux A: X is 14.85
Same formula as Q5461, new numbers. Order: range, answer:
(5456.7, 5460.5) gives 15.2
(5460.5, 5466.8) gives 15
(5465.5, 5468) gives 14.7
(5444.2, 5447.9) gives 15.9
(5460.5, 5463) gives 15.2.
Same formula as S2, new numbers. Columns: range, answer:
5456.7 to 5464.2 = 15.26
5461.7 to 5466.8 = 15.07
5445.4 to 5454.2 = 16.11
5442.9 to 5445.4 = 15.46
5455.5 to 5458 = 15.18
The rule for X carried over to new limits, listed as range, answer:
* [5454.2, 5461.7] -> 15.15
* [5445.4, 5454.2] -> 15.55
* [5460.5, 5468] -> 14.73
